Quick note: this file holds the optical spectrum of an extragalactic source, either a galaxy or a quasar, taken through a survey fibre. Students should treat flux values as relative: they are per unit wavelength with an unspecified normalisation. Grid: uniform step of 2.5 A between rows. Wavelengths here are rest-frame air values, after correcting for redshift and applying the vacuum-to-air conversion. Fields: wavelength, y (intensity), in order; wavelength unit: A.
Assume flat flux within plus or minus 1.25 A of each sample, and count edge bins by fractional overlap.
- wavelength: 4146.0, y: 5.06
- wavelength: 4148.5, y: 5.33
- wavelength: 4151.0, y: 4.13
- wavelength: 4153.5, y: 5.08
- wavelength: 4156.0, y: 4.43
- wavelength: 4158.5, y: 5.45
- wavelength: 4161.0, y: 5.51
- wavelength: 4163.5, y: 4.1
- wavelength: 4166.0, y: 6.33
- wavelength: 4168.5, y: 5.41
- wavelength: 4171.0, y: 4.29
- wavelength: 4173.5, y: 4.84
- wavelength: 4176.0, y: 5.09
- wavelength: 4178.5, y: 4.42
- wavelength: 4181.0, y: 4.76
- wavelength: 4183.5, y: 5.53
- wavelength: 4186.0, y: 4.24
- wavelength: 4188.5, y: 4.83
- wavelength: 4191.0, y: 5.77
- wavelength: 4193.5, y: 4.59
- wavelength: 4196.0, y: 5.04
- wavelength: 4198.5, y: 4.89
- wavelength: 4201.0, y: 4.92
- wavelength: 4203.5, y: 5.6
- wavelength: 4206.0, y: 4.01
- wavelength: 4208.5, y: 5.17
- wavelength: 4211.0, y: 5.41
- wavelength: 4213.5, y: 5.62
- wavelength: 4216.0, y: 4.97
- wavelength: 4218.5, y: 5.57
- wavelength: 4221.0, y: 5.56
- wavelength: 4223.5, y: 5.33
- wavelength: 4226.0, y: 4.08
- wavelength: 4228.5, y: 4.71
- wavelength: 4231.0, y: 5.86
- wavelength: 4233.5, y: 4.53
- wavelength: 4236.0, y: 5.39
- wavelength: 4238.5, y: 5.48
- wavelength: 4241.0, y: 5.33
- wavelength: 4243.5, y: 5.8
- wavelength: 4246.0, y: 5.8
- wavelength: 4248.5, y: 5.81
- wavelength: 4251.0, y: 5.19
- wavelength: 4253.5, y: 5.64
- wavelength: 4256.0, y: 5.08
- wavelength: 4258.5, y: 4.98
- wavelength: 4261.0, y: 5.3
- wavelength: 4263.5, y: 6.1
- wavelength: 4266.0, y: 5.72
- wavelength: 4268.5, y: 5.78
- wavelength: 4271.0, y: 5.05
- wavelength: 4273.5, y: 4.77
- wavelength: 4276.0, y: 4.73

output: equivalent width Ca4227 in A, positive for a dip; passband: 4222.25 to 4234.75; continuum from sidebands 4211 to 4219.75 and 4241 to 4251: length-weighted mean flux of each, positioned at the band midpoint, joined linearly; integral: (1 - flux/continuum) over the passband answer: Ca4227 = 1.4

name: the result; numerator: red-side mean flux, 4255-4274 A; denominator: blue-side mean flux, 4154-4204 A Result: 1.08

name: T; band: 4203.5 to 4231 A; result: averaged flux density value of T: 5.11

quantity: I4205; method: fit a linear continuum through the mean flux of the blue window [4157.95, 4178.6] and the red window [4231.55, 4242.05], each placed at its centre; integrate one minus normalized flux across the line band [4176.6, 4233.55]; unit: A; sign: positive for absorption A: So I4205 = 1.4 A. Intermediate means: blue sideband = 5.07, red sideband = 5.22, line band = 5.03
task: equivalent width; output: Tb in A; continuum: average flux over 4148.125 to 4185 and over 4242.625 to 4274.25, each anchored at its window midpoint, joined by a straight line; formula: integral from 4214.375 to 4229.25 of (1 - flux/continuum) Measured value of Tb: 0.6 A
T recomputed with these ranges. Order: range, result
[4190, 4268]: 5.27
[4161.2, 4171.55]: 5.13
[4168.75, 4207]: 4.87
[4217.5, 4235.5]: 5.1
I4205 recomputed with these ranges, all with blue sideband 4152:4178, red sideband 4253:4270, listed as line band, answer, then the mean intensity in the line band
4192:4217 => 0.9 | 5.03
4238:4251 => -0.5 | 5.61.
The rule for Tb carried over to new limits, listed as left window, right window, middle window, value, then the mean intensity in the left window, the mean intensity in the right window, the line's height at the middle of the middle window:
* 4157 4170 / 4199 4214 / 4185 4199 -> 0.7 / 5.32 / 5.09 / 5.16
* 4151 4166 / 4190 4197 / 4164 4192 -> 0.2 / 4.97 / 5.11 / 5.05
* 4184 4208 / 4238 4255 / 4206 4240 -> 0.6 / 4.91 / 5.58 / 5.26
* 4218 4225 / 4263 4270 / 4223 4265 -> 2.3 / 5.43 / 5.81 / 5.62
